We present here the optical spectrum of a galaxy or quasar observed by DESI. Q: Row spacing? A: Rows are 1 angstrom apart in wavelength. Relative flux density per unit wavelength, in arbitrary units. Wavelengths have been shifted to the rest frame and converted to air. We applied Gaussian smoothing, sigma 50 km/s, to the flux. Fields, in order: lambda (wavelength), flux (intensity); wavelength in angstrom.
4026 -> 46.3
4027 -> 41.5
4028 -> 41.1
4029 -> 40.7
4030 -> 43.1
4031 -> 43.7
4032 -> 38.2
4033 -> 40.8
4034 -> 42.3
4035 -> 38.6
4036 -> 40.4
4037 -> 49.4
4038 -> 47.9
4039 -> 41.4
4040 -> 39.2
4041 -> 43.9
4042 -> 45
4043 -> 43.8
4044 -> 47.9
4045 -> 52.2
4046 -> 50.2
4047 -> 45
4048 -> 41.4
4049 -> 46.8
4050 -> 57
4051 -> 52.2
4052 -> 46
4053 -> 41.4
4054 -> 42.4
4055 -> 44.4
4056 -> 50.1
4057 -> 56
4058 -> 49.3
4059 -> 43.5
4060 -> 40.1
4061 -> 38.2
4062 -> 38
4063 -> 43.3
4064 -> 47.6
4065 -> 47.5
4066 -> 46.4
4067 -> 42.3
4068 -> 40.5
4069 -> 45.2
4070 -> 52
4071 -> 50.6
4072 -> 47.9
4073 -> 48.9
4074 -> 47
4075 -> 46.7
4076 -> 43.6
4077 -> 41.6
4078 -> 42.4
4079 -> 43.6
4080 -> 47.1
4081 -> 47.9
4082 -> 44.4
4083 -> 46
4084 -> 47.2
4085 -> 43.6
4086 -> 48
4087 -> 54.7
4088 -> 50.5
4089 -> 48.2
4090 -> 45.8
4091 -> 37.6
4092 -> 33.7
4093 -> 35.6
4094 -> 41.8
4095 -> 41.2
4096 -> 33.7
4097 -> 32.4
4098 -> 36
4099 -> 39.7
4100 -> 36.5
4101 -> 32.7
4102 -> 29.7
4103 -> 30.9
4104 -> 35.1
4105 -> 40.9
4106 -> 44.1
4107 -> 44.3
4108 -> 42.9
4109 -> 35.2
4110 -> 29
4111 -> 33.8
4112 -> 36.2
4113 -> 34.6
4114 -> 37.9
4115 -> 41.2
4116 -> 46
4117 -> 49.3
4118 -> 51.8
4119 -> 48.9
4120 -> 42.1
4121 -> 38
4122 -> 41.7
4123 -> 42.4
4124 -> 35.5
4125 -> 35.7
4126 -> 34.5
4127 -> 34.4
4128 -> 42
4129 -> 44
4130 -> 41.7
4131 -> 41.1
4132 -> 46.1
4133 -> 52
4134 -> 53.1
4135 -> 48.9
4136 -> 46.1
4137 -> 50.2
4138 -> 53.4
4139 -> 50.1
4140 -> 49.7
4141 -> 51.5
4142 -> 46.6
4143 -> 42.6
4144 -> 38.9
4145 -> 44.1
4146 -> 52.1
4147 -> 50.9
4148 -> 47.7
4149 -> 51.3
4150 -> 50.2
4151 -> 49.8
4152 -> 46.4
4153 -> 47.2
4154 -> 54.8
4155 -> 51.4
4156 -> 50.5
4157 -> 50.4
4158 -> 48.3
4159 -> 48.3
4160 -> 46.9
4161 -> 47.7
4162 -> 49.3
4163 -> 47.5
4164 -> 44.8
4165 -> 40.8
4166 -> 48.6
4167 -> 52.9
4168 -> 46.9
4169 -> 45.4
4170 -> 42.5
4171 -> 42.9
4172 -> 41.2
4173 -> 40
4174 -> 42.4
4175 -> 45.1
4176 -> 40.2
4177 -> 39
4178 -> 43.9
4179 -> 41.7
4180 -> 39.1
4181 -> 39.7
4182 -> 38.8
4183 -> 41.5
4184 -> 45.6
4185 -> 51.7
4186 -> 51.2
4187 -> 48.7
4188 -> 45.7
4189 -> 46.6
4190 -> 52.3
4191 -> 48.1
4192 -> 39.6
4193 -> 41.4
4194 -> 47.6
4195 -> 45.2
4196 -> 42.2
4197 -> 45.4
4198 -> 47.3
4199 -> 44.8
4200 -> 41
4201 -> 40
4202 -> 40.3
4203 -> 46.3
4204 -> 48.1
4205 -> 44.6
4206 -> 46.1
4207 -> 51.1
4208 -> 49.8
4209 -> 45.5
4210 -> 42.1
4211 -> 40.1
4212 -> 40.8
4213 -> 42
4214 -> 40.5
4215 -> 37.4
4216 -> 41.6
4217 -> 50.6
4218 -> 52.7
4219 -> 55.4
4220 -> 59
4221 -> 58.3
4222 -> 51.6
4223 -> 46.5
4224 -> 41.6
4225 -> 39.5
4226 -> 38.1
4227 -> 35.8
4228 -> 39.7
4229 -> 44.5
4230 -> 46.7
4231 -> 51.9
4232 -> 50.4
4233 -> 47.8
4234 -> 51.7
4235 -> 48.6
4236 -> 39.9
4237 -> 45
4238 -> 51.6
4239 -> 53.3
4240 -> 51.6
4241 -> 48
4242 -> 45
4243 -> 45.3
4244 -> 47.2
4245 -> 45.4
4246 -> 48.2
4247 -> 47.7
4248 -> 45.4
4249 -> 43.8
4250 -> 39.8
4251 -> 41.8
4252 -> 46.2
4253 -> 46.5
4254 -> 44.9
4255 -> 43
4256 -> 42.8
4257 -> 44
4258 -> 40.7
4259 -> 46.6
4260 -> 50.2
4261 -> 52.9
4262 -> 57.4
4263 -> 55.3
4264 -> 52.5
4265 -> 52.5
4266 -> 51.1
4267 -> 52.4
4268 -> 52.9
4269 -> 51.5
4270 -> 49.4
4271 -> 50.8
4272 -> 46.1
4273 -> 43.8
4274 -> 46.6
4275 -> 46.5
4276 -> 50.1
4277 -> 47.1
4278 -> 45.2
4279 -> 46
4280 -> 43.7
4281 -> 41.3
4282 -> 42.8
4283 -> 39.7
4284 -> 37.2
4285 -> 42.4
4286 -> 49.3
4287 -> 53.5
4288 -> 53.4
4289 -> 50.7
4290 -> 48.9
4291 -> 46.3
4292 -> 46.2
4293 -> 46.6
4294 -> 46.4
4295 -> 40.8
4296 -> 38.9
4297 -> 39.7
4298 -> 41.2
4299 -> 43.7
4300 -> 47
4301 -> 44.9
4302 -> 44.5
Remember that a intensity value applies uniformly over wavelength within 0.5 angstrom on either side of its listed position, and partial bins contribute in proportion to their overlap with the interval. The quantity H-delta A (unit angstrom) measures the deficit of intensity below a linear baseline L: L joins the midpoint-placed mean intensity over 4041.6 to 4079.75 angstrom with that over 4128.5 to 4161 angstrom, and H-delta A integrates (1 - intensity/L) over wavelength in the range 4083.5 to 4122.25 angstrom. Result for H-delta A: 5.6 angstrom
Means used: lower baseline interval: 46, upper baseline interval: 48.3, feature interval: 40.3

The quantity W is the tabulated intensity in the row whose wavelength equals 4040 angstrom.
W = 39.2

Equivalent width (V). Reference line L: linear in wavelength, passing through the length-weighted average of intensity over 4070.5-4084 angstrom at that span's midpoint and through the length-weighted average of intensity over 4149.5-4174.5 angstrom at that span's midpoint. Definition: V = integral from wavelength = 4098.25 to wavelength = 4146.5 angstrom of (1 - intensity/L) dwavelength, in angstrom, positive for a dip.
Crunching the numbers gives 4.7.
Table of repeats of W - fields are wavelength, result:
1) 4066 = 46.4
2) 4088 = 50.5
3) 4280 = 43.7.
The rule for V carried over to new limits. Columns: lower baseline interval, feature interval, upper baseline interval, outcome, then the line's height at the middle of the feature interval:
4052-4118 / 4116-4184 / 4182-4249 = -1.8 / 44.3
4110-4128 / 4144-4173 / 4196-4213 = -3.9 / 42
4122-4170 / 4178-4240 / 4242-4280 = 1.9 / 47.1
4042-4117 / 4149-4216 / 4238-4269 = 1.0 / 46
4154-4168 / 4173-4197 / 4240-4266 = 2.0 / 48.1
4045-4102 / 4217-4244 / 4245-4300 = -1.0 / 46.1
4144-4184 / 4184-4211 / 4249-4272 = 0.5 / 46.7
